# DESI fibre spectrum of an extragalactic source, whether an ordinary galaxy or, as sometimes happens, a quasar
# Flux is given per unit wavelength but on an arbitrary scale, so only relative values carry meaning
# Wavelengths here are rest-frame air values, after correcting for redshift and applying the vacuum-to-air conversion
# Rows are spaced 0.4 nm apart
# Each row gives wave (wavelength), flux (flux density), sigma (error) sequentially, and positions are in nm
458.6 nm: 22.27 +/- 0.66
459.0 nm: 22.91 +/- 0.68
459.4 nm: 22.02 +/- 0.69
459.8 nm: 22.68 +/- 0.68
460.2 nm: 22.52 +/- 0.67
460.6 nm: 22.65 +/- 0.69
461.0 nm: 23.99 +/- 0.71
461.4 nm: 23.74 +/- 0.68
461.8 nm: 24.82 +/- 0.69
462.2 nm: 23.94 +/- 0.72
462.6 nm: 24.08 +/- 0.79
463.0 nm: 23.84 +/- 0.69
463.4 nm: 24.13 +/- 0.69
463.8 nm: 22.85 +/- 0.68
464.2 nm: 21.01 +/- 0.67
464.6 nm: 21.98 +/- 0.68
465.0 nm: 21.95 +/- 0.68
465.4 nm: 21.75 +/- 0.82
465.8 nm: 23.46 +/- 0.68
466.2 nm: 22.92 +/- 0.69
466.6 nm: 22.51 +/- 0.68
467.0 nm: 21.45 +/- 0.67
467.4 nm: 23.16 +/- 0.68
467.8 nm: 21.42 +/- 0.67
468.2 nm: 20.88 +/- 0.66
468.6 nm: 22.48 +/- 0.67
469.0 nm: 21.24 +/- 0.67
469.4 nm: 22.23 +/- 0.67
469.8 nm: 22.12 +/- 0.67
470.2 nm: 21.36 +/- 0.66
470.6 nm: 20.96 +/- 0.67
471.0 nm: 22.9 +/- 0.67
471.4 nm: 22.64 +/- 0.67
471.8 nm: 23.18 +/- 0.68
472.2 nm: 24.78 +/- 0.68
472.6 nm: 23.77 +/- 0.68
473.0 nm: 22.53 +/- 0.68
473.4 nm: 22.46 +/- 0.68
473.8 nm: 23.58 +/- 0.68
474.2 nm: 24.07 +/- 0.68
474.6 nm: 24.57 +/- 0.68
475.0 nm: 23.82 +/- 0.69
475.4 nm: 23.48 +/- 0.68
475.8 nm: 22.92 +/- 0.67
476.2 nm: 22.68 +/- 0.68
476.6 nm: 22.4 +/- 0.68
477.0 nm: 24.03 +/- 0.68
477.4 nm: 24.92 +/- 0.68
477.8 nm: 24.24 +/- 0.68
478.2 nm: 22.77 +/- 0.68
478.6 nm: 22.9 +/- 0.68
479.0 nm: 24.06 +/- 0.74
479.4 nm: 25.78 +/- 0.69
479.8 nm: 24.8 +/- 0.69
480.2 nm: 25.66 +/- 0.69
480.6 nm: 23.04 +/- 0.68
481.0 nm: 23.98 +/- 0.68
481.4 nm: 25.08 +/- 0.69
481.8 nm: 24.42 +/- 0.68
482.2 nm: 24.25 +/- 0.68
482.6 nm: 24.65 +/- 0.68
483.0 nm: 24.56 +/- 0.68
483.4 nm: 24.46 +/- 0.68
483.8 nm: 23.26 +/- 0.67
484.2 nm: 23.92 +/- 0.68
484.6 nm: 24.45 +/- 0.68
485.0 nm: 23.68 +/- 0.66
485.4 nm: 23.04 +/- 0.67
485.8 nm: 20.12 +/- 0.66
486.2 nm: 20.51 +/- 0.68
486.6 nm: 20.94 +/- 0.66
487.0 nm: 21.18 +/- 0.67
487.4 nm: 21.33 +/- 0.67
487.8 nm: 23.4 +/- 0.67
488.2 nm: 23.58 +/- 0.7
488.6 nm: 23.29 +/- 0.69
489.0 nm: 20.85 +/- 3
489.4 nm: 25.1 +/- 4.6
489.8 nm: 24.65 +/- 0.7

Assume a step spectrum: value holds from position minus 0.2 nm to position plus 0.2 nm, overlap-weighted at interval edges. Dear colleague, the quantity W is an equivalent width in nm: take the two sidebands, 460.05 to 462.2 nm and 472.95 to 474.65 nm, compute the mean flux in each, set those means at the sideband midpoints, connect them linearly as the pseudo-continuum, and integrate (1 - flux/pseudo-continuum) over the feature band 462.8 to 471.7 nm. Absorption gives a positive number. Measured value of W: 0.48 nm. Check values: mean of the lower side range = 23.6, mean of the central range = 22.2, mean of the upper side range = 23.4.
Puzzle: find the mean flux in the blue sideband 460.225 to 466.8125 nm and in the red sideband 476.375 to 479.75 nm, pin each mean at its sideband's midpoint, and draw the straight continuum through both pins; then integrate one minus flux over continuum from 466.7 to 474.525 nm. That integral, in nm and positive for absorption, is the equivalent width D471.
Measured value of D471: 0.32 nm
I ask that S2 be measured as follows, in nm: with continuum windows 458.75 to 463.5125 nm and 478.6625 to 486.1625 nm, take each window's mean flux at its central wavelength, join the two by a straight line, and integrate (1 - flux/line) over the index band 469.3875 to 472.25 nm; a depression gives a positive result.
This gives 0.151 nm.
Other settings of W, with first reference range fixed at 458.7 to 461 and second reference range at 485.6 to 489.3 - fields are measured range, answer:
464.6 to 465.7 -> 0.02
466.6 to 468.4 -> 0.05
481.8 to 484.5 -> -0.28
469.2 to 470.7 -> 0.04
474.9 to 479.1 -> -0.25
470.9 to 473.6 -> -0.11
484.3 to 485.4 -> -0.10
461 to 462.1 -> -0.08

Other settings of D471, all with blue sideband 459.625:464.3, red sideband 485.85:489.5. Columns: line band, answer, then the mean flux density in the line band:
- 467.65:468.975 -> 0.09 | 21.6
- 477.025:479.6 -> -0.18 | 24.1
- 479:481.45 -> -0.24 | 24.6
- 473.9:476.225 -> -0.09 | 23.7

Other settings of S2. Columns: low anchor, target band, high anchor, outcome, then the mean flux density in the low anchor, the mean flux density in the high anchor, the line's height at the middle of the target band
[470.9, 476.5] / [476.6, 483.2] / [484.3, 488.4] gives -0.415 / 23.4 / 22.3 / 22.8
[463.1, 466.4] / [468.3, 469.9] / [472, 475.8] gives 0.078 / 22.5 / 23.6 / 23.1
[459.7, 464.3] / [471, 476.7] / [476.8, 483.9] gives 0.149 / 23.4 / 24.3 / 24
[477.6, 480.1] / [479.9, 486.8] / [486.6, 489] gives -0.096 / 24.2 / 22.3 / 23.2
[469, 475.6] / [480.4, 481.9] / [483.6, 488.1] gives -0.102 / 23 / 22.4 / 22.6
